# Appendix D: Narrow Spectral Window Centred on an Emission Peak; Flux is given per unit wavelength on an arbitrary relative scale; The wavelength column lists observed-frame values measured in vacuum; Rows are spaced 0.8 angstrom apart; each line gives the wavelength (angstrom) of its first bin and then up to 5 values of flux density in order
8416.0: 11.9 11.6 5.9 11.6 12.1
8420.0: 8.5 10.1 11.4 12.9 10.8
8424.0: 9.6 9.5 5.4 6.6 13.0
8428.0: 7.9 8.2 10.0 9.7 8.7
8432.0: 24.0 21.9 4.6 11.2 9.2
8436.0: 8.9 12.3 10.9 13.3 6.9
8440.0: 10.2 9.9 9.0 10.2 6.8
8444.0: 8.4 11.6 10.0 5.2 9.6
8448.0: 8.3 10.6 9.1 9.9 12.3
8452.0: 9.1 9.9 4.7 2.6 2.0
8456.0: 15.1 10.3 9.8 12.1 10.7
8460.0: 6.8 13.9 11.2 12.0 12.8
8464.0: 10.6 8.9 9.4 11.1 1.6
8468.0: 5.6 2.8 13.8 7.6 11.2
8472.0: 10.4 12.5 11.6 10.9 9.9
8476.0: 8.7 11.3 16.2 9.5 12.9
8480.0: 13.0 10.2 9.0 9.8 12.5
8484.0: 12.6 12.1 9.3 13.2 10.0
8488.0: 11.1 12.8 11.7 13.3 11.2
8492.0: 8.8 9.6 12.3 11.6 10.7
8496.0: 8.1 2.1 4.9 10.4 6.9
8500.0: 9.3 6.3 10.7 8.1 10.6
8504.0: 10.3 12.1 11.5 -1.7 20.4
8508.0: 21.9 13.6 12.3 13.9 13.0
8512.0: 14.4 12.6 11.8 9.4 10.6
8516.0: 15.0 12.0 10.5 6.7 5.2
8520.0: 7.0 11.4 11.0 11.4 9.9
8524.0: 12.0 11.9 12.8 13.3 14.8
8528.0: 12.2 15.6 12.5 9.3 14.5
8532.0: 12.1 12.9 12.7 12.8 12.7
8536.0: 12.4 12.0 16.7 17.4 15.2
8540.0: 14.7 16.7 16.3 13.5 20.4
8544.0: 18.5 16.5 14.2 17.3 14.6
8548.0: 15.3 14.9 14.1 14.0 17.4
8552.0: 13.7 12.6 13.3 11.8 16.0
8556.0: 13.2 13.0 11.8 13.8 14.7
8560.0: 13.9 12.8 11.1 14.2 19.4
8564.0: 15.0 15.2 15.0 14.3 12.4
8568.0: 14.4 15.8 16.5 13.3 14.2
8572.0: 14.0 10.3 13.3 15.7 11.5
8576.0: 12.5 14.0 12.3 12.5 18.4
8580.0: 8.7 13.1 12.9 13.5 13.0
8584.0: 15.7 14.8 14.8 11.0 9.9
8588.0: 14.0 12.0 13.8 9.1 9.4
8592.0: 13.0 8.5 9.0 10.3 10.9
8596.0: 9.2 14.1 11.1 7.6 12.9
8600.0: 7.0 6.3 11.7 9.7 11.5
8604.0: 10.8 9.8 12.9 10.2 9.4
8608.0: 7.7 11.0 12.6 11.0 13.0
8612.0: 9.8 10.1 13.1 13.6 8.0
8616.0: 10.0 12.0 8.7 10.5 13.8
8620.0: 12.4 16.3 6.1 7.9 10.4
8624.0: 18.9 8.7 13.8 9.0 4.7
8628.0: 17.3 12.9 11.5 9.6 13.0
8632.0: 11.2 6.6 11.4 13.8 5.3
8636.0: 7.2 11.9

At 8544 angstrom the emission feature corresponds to Mg II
